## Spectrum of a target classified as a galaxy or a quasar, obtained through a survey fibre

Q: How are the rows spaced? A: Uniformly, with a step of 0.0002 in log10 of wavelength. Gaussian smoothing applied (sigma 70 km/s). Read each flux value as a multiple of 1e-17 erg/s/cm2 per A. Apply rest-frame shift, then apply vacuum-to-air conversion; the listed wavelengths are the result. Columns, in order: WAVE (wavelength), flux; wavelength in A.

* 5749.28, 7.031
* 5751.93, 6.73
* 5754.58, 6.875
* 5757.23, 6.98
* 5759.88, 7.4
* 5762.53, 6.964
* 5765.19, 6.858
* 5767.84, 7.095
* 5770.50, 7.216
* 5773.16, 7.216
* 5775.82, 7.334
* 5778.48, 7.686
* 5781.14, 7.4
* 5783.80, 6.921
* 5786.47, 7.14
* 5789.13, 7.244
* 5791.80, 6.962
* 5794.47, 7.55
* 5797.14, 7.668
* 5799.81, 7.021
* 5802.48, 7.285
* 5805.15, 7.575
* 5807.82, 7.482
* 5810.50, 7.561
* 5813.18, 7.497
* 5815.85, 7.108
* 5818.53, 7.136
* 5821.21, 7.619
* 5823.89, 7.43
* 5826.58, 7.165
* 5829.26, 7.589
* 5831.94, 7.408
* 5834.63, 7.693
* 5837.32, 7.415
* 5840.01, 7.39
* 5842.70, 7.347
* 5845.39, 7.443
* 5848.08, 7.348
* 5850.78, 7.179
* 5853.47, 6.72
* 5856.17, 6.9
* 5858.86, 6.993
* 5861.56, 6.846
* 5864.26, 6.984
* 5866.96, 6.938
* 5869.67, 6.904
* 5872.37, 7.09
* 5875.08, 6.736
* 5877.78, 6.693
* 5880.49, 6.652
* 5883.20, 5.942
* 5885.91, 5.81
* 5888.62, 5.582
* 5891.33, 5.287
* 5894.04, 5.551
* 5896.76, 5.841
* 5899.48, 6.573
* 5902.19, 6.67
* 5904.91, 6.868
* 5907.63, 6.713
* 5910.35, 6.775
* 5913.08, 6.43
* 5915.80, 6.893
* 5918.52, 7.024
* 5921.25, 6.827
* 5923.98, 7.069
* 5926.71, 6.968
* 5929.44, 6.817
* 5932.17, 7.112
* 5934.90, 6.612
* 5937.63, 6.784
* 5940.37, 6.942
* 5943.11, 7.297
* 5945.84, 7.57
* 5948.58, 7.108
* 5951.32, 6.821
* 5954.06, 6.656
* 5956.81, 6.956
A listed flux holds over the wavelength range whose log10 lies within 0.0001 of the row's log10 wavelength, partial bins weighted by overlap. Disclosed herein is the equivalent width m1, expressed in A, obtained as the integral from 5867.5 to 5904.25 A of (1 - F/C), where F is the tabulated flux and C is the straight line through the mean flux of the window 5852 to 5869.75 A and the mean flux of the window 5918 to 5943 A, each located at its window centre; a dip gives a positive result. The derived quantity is 3.3 A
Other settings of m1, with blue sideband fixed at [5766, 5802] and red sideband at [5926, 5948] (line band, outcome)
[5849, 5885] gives 1.63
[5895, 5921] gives 1.58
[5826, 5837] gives -0.45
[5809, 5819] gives -0.18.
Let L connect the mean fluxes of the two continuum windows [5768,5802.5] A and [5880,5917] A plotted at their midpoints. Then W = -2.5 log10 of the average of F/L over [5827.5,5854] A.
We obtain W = -0.09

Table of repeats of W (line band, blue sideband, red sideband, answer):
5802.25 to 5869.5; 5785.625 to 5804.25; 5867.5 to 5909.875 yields -0.06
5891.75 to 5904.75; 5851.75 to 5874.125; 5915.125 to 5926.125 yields 0.13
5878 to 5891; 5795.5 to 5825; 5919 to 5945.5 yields 0.19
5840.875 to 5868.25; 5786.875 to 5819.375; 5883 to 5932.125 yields -0.03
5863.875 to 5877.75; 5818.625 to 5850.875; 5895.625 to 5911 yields 0.01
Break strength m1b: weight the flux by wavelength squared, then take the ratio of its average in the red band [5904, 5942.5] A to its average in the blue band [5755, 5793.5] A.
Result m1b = 1.01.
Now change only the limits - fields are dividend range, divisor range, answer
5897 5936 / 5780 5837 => 0.96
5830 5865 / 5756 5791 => 1.03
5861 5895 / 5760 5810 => 0.91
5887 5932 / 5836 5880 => 0.94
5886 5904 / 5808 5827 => 0.83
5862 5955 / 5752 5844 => 0.95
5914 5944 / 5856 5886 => 1.05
